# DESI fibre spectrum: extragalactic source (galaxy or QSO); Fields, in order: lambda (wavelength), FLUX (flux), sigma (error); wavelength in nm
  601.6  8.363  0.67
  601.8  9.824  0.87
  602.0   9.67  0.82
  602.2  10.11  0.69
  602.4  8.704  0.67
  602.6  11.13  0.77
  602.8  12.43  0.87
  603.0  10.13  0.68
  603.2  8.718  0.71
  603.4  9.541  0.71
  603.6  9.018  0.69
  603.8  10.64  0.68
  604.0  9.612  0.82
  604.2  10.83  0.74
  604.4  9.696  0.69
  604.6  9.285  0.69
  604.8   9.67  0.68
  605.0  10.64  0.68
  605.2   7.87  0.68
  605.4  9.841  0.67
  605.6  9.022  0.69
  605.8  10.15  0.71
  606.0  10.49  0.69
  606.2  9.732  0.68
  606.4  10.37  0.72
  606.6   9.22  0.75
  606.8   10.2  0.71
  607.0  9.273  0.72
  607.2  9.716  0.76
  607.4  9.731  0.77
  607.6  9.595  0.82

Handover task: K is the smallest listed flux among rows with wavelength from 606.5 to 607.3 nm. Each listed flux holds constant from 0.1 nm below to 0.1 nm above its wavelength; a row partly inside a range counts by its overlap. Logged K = 9.22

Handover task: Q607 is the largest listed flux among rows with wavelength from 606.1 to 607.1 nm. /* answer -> 10.37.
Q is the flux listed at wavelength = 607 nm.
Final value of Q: 9.273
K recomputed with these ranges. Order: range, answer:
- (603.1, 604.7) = 8.718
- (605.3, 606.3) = 9.022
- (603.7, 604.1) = 9.612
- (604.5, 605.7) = 7.87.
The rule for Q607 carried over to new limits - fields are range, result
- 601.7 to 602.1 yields 9.824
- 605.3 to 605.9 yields 10.15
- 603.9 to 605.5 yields 10.83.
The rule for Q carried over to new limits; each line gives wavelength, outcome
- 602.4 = 8.704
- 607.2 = 9.716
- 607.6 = 9.595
